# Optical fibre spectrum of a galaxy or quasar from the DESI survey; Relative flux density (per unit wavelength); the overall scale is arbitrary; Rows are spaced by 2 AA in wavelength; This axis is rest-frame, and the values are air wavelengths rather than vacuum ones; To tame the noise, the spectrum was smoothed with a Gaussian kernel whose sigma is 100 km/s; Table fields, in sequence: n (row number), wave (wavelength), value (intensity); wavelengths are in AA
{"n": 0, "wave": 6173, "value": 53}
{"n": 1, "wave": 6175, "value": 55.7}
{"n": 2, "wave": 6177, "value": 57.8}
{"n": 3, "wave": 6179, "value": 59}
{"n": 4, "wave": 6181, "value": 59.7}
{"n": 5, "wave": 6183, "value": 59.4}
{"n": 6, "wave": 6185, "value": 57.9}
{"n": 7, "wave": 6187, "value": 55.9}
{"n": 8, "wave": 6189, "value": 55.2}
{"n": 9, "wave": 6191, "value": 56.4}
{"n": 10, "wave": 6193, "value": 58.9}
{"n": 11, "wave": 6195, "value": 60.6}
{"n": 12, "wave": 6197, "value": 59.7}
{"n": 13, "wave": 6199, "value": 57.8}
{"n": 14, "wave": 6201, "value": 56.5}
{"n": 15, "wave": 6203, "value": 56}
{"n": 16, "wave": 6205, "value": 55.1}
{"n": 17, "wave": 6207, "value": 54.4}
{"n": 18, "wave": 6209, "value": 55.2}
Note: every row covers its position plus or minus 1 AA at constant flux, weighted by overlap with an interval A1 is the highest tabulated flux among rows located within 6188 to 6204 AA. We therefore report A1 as 60.6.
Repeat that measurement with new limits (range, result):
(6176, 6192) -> 59.7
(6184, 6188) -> 57.9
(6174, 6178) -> 57.8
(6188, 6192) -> 56.4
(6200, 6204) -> 56.5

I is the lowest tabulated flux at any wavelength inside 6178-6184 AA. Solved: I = 59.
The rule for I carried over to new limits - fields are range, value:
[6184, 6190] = 55.2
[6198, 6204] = 56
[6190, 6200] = 56.4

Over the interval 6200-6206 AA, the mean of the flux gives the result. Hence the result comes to 55.9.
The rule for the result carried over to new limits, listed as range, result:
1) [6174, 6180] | 57.5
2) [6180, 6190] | 57.6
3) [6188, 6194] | 56.8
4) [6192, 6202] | 58.7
